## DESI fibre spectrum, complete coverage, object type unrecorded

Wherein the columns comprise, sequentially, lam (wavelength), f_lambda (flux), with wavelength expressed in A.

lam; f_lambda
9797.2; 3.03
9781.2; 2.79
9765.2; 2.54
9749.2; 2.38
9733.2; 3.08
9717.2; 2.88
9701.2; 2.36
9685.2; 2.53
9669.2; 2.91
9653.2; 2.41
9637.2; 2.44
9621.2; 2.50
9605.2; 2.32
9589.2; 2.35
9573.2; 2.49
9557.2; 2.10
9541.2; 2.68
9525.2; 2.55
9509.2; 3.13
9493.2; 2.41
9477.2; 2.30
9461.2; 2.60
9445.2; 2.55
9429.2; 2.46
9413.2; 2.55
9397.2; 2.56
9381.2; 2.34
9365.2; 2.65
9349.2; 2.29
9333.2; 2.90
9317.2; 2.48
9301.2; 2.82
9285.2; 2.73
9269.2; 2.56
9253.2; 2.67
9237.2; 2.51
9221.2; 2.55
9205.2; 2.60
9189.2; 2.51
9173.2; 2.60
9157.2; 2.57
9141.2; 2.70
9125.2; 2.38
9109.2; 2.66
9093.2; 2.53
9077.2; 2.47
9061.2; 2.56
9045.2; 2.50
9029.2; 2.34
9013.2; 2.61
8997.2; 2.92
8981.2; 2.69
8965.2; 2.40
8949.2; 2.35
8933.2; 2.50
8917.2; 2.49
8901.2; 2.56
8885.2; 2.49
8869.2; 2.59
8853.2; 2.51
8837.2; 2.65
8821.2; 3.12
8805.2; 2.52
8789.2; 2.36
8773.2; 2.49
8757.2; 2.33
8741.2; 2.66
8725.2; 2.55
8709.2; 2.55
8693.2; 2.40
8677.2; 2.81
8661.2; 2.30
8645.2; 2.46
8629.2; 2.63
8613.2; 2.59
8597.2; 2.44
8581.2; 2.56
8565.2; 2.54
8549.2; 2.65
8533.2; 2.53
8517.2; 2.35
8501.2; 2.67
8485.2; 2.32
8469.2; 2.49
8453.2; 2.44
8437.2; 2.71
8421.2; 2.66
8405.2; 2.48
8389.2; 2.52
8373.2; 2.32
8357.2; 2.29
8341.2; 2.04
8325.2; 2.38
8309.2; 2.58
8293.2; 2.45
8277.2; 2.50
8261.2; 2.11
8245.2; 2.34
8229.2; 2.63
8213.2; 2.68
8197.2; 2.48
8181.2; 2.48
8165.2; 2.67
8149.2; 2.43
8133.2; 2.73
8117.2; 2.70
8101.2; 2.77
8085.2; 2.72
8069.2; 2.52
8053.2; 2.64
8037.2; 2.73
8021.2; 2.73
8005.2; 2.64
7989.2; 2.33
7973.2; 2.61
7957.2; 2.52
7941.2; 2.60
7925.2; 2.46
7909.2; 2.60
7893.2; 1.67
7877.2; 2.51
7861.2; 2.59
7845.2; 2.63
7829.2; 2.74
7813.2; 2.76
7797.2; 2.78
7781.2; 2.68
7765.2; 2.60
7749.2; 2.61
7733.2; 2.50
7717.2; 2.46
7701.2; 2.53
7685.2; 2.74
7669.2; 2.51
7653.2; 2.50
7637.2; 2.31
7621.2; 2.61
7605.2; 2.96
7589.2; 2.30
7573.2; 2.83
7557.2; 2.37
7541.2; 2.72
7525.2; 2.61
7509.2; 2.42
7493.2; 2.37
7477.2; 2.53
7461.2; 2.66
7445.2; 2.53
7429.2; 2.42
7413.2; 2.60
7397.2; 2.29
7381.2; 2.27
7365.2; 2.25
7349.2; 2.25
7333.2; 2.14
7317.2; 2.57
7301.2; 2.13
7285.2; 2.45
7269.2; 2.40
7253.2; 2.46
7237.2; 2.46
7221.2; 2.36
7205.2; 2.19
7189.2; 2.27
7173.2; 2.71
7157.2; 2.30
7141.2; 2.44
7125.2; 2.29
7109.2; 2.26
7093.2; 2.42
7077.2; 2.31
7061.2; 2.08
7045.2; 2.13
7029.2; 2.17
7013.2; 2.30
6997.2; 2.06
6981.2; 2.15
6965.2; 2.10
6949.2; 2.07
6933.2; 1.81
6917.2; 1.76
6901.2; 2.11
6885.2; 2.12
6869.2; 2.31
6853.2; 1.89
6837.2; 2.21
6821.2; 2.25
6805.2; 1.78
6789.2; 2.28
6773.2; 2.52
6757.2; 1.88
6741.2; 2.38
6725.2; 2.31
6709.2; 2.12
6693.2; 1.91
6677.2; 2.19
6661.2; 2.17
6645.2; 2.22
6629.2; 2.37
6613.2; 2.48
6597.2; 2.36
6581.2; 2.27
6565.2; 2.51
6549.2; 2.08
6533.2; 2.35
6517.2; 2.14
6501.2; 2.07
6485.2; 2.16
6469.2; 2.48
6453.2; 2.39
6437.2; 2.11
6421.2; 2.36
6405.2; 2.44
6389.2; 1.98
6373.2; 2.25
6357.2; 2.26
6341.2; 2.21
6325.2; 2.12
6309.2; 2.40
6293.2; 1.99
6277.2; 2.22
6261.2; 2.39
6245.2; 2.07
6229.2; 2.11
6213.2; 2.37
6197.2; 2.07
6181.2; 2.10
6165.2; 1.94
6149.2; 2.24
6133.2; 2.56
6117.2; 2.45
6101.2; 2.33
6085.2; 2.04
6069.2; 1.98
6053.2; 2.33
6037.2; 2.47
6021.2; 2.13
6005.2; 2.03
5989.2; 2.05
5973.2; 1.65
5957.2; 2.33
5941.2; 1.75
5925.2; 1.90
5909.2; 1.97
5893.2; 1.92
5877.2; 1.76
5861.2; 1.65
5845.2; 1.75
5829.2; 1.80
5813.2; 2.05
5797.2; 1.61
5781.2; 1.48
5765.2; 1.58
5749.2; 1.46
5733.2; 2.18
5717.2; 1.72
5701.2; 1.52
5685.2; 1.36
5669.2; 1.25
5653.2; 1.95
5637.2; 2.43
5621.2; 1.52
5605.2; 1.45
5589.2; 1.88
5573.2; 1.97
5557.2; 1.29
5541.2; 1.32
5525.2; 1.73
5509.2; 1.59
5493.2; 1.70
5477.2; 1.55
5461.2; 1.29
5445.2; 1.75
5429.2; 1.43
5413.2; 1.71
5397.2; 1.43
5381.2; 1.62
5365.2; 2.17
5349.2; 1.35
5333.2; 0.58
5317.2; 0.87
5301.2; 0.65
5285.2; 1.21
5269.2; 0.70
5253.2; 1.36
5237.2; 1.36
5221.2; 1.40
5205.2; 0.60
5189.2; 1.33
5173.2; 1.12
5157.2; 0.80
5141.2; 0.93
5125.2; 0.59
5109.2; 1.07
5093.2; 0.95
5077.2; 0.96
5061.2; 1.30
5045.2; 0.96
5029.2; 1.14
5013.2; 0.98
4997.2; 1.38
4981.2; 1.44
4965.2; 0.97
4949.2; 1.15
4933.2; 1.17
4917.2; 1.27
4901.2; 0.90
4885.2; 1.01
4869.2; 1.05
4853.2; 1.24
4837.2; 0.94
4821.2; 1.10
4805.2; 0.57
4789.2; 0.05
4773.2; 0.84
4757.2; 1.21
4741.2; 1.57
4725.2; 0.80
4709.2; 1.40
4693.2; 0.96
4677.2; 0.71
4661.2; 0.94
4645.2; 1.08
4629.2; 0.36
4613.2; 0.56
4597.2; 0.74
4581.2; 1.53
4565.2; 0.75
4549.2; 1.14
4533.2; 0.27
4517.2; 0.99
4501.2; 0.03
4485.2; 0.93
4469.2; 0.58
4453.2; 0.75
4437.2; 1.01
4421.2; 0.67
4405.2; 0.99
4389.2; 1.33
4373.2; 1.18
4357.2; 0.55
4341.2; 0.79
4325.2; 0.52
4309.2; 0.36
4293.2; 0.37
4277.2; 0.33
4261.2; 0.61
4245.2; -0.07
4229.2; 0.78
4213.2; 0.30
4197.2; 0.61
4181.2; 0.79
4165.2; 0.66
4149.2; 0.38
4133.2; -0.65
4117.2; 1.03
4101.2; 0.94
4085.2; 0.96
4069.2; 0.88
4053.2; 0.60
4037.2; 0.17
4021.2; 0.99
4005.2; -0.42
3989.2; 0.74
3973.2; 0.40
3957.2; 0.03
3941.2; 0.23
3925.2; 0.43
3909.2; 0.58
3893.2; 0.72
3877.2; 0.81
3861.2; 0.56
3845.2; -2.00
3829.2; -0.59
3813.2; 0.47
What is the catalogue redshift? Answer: 0.34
